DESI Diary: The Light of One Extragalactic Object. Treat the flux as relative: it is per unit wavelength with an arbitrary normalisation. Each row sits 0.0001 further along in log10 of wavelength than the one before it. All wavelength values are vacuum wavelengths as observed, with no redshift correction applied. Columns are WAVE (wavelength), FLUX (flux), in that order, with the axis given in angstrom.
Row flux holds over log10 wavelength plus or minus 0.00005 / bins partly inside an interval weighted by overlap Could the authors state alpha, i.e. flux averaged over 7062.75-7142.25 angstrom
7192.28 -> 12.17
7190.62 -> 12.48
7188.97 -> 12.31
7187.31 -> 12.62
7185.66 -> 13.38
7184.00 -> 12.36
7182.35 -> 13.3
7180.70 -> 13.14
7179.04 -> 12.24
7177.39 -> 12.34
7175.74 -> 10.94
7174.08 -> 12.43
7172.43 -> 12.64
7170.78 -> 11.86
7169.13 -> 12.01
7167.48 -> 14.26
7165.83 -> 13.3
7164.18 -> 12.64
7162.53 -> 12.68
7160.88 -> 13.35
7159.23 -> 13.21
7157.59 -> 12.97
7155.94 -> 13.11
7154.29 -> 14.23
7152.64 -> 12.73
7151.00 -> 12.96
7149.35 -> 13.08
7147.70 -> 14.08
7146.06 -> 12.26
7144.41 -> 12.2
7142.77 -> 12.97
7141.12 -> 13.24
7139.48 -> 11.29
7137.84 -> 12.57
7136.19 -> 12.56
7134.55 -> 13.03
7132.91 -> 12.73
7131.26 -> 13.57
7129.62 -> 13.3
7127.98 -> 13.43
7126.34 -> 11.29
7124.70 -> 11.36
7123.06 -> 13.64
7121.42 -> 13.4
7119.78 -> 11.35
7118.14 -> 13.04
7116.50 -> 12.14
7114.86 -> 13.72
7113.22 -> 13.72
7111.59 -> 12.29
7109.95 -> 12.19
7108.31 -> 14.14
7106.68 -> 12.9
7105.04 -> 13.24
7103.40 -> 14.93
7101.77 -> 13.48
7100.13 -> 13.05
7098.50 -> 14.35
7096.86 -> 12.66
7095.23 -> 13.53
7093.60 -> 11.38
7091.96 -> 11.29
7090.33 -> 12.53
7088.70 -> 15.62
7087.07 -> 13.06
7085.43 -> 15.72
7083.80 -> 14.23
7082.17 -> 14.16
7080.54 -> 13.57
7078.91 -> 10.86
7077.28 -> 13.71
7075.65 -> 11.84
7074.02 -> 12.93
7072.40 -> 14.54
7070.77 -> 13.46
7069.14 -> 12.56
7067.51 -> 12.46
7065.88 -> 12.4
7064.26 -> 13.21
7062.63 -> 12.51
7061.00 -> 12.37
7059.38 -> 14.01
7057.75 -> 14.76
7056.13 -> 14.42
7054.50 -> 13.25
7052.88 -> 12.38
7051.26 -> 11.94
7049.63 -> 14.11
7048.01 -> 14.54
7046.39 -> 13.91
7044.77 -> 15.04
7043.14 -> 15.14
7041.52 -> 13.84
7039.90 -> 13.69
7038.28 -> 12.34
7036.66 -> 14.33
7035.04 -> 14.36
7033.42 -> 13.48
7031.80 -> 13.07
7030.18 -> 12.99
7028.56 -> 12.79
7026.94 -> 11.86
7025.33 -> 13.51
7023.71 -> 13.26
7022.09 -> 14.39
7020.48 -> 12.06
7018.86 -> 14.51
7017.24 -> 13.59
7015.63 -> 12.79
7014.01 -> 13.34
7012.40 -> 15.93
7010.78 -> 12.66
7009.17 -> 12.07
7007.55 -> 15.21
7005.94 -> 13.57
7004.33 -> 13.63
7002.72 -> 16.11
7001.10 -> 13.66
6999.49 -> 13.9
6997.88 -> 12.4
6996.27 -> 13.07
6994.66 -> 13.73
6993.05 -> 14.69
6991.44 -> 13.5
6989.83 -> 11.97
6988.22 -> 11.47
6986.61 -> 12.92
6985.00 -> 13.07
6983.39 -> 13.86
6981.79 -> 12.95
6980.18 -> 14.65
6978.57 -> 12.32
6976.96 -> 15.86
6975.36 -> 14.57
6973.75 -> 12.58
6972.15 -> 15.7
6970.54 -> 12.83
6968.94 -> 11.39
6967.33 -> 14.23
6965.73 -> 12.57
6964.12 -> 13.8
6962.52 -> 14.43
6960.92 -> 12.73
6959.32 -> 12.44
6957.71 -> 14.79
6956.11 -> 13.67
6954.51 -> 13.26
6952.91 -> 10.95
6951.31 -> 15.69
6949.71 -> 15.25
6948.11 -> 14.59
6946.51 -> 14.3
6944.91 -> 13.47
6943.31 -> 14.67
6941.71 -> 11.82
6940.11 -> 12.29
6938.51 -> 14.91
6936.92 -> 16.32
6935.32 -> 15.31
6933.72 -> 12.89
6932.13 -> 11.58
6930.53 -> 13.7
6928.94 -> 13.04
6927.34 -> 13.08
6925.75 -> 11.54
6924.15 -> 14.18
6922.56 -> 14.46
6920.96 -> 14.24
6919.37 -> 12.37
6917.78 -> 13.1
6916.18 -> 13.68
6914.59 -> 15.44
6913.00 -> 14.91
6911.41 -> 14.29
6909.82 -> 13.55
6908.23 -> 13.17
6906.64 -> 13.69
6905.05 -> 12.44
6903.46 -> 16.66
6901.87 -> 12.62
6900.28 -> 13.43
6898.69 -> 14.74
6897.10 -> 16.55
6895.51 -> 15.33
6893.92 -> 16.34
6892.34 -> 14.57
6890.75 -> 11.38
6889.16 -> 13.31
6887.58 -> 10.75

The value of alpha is 13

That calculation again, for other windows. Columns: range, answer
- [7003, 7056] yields 13.6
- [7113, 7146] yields 12.7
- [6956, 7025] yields 13.6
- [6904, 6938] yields 13.7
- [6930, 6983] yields 13.7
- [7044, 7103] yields 13.3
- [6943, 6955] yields 14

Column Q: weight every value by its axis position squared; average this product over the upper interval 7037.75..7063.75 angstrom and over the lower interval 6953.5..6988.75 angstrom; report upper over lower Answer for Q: 1.0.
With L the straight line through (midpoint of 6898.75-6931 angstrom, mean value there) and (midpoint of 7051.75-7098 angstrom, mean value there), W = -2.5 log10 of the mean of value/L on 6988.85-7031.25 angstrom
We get -0.01 mag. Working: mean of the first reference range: 13.7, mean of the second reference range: 13.2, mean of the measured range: 13.5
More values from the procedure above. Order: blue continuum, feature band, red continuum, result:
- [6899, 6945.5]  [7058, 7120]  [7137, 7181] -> -0.011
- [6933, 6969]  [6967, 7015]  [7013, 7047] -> 0.006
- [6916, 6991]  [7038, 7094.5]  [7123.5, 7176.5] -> -0.024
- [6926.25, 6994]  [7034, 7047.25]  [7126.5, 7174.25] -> -0.062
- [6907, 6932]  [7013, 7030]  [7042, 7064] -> 0.036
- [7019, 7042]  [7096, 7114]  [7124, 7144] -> -0.046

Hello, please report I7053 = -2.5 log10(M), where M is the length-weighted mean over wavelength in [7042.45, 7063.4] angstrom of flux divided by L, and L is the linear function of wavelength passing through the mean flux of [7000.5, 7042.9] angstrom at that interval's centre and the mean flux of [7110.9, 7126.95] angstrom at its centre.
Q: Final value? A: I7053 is -0.03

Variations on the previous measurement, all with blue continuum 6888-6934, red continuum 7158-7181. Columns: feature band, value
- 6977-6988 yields 0.01 mag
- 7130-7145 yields 0.01 mag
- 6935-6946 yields -0.03 mag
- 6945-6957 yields -0.03 mag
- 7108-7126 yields 0.01 mag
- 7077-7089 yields -0.06 mag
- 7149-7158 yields -0.04 mag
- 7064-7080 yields 0.02 mag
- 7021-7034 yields 0.01 mag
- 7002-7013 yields -0.06 mag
